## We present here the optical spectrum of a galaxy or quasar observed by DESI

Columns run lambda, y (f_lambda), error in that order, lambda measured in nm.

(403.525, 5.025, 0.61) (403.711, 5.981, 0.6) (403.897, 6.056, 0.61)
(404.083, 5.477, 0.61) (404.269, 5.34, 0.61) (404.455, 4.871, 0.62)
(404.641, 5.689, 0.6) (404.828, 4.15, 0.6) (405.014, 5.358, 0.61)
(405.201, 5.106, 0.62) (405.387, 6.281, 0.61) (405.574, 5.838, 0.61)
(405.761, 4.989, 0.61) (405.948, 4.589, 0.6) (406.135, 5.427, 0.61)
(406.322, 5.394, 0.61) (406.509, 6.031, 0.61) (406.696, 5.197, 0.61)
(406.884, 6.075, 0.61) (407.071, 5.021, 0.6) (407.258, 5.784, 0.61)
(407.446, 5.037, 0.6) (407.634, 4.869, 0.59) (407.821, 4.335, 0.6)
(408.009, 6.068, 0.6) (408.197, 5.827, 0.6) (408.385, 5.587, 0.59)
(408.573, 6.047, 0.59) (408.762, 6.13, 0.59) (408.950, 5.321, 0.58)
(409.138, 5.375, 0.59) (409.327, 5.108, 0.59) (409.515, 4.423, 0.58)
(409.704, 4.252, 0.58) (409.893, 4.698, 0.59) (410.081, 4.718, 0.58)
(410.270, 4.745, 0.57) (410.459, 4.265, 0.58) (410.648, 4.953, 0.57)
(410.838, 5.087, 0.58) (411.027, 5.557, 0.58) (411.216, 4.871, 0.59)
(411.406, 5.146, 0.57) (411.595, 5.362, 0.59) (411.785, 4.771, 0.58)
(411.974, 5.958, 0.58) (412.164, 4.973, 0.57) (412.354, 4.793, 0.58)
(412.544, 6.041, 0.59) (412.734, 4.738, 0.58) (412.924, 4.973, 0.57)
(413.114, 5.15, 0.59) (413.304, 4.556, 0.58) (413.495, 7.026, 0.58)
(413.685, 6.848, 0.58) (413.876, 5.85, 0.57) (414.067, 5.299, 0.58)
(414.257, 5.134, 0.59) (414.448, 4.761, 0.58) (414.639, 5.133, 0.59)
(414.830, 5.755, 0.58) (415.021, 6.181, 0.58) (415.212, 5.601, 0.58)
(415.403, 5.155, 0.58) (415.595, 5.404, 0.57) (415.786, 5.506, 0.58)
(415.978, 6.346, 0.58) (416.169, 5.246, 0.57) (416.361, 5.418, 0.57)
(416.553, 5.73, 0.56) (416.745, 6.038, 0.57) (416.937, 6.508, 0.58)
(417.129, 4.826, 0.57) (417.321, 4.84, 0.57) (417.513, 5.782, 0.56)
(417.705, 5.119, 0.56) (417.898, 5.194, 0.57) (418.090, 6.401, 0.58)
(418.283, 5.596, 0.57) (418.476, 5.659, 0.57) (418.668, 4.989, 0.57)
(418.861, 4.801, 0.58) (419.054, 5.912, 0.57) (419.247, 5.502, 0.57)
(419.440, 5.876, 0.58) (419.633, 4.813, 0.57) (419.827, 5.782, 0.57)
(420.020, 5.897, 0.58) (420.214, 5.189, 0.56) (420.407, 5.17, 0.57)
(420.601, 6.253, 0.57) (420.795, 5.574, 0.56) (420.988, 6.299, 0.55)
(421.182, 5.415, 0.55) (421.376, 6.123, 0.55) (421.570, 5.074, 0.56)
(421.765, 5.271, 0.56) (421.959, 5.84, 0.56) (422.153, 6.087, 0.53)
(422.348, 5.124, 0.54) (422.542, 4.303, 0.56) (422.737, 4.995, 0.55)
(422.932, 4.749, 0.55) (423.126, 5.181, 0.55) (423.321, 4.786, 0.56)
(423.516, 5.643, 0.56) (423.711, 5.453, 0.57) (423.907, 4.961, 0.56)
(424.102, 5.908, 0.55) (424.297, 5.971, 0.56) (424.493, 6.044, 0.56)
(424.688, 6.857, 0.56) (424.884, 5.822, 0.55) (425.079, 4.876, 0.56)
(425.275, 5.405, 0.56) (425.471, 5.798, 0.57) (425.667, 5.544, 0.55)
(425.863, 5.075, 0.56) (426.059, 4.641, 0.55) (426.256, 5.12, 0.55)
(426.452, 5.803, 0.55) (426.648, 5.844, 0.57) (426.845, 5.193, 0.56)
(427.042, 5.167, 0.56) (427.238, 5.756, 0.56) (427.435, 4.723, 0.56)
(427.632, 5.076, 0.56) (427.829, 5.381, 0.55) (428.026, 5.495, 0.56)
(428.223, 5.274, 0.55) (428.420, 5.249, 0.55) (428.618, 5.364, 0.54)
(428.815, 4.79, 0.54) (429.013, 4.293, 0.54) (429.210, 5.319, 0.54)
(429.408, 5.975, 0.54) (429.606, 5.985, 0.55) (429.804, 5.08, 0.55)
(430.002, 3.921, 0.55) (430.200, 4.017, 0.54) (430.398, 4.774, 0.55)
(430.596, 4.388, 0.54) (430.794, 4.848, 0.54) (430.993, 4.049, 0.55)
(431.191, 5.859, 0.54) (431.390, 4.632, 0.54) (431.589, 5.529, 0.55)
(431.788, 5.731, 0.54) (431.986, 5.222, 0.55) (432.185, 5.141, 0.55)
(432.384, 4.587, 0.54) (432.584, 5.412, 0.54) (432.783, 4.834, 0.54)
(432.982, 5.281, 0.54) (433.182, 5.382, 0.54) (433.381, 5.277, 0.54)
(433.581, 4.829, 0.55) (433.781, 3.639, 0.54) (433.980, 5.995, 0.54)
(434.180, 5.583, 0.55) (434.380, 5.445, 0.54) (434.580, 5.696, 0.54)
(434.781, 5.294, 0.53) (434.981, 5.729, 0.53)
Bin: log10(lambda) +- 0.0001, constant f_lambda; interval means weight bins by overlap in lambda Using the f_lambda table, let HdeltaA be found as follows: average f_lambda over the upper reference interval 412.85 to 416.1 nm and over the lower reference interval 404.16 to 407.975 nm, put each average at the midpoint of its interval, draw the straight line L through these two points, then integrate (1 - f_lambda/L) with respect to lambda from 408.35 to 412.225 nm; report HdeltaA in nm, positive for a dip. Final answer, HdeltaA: 0.23 nm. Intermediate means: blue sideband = 5.28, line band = 5.11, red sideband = 5.57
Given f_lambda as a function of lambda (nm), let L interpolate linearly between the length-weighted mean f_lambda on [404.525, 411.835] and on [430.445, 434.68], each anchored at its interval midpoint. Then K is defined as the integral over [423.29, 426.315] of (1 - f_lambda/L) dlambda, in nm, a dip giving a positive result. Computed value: -0.218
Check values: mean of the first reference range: 5.22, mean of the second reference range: 5.11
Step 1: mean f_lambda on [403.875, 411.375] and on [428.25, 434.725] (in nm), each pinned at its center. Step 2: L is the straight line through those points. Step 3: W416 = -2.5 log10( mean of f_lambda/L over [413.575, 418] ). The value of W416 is -0.08 mag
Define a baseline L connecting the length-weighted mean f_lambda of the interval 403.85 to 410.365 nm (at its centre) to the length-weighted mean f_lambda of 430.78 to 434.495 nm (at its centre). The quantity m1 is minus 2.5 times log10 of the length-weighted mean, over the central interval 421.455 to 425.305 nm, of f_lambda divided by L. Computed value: -0.05 mag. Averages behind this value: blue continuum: 5.29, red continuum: 5.13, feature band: 5.42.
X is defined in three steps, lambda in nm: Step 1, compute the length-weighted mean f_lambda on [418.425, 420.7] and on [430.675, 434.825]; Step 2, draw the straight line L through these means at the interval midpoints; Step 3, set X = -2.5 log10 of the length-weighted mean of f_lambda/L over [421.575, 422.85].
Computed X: 0.035 mag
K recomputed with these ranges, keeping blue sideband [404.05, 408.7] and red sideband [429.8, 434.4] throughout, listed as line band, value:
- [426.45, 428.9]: -0.13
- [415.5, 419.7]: -0.26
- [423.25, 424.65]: -0.14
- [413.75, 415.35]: -0.07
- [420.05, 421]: -0.09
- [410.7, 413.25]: 0.06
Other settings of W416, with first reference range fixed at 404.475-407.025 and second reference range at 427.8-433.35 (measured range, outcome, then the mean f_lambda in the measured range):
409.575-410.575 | 0.172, 4.54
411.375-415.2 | -0.031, 5.43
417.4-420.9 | -0.065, 5.53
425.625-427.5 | -0.037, 5.29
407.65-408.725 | -0.042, 5.55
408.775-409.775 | 0.067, 5.01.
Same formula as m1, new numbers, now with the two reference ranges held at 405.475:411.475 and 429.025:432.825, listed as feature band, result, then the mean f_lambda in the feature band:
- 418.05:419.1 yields -0.078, 5.5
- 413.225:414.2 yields -0.146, 5.91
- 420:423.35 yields -0.066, 5.41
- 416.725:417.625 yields -0.087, 5.56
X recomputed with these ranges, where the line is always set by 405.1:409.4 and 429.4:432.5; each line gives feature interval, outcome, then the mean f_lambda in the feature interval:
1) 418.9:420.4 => -0.065 mag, 5.51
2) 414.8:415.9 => -0.063 mag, 5.6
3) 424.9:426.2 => -0.039 mag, 5.26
